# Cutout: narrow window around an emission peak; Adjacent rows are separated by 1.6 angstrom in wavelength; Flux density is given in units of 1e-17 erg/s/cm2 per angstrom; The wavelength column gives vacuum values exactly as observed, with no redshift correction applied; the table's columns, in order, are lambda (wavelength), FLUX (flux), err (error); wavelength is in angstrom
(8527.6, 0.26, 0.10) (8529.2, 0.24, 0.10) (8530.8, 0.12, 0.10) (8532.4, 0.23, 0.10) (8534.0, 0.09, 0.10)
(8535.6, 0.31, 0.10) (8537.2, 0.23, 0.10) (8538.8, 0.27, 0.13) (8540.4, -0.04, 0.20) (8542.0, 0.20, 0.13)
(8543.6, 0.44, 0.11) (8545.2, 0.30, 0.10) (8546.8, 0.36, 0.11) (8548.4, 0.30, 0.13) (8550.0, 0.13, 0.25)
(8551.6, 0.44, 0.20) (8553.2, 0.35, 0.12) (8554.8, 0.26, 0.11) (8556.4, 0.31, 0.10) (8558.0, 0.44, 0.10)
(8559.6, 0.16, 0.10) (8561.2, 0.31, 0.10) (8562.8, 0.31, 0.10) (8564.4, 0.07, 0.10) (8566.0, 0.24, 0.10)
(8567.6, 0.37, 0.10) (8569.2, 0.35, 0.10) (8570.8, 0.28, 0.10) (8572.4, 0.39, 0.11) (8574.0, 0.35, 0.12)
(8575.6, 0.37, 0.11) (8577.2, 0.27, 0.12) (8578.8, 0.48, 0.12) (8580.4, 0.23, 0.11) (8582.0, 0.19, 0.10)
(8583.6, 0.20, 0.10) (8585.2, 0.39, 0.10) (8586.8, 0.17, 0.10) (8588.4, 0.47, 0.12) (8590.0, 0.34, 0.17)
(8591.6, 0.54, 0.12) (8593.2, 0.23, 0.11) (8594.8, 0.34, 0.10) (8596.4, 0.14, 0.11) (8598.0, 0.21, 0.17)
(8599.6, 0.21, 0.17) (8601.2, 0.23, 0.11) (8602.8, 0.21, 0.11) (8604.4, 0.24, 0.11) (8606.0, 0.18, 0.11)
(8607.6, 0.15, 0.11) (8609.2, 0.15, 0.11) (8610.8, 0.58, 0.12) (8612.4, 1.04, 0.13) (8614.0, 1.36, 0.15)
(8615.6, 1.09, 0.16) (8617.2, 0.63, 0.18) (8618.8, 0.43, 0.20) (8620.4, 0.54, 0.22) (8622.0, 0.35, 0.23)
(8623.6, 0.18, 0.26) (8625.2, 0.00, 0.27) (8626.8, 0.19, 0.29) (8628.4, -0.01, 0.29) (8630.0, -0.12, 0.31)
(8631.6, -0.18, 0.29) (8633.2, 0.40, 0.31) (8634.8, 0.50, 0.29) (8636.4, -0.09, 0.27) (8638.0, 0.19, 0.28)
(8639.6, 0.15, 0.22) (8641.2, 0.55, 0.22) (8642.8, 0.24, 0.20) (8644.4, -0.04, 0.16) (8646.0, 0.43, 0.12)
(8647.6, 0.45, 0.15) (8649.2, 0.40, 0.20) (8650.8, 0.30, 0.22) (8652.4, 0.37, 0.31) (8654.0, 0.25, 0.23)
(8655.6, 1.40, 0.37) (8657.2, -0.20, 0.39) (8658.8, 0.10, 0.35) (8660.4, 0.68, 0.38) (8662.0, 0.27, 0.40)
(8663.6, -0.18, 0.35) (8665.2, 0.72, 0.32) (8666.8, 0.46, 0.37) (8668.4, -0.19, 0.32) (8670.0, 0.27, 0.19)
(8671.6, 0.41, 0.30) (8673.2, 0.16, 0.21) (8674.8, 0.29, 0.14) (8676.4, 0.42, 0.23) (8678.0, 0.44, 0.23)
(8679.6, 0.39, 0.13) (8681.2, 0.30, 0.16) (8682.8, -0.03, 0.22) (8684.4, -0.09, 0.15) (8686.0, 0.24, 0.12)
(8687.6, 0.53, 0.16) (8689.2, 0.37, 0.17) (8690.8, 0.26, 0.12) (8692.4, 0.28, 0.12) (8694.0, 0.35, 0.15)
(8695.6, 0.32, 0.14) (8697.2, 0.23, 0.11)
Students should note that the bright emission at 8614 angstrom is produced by H-gamma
